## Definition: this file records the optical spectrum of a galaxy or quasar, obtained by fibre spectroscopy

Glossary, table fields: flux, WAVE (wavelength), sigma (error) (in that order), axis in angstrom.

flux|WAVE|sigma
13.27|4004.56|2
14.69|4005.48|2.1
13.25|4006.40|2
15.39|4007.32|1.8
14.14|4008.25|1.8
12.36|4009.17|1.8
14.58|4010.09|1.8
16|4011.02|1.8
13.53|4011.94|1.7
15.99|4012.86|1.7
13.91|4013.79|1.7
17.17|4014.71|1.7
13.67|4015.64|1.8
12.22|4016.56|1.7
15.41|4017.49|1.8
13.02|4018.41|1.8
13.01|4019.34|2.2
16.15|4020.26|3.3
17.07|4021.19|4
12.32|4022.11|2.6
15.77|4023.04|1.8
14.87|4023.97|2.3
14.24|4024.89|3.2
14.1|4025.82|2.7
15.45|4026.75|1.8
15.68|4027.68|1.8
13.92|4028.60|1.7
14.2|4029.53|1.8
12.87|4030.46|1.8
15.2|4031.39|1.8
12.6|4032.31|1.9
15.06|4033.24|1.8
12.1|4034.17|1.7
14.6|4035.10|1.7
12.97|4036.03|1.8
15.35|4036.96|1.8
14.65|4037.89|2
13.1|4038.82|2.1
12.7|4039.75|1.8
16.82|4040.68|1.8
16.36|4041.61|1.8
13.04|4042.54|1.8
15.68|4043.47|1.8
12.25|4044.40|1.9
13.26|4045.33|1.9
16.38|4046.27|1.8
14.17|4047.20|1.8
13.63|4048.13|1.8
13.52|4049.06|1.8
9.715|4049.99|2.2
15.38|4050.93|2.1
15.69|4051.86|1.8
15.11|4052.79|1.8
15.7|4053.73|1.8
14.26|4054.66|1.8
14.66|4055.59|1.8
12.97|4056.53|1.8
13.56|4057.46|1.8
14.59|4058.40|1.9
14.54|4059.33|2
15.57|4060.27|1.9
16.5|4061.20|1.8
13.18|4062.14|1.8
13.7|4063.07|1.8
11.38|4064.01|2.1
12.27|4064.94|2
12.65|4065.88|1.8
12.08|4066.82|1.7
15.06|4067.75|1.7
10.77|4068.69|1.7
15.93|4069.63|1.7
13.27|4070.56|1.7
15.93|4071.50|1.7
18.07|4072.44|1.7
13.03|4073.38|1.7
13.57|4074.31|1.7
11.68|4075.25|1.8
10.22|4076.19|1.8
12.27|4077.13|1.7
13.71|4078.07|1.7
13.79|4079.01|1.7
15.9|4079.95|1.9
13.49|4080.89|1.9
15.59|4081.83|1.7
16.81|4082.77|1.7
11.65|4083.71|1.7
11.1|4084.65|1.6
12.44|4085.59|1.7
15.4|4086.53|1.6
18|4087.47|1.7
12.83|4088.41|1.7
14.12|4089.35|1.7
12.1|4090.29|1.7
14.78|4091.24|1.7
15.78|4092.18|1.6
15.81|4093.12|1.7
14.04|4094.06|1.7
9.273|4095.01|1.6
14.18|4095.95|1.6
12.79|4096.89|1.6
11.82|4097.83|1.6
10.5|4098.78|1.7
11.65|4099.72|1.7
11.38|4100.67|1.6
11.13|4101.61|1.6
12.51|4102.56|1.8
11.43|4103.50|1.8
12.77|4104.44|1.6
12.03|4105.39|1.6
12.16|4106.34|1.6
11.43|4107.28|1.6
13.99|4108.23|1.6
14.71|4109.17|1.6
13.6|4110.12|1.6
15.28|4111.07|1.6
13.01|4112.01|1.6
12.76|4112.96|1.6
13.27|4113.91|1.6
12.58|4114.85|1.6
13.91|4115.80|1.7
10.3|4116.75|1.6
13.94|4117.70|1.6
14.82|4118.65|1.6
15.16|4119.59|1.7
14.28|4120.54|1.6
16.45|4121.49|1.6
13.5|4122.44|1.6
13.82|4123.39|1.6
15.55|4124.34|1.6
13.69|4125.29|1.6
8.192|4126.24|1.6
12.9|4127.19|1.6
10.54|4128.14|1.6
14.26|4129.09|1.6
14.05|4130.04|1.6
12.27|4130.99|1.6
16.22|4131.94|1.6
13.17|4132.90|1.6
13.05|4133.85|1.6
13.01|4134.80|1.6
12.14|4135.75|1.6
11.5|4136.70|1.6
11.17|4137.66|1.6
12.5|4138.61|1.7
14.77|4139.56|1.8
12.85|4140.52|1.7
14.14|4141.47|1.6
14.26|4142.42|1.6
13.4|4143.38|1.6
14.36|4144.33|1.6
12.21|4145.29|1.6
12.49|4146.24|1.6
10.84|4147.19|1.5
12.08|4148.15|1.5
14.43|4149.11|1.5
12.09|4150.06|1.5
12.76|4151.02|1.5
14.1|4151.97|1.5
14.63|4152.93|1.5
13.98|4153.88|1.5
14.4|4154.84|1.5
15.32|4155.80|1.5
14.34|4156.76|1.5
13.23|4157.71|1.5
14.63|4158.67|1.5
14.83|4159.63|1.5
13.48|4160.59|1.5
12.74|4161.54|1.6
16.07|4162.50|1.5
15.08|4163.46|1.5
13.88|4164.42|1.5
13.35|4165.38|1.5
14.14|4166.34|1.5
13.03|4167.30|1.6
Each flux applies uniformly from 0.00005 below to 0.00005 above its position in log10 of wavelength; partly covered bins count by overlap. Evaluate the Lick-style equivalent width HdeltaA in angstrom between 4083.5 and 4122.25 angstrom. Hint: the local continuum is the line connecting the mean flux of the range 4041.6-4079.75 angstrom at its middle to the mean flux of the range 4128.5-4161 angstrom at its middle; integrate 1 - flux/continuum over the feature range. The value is 1.2 angstrom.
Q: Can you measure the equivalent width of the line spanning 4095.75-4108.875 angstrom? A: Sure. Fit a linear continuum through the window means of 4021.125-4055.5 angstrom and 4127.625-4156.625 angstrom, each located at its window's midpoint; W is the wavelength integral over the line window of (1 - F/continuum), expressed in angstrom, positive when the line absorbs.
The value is 1.5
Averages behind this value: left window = 14.3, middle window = 12.1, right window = 13.2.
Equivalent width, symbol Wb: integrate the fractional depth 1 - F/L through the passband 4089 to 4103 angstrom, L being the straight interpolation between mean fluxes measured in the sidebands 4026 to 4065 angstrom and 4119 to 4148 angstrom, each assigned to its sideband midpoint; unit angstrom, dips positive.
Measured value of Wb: 0.9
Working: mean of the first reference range 14.2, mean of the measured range 12.8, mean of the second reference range 13.2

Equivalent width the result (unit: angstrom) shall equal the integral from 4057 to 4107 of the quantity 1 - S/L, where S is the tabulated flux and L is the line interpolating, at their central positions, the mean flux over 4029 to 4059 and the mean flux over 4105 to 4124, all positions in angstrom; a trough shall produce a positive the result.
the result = 1.6 angstrom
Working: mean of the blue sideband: 14.1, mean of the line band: 13.4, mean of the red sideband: 13.6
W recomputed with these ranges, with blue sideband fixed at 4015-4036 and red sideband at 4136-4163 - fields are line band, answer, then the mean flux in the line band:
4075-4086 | 0.5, 13.3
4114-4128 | 0.2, 13.4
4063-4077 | 0.7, 13.3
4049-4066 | 0.1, 14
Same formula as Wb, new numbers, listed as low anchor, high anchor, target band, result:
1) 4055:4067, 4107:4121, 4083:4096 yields -0.1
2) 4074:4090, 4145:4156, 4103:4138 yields 0.7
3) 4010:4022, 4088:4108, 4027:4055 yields -0.3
